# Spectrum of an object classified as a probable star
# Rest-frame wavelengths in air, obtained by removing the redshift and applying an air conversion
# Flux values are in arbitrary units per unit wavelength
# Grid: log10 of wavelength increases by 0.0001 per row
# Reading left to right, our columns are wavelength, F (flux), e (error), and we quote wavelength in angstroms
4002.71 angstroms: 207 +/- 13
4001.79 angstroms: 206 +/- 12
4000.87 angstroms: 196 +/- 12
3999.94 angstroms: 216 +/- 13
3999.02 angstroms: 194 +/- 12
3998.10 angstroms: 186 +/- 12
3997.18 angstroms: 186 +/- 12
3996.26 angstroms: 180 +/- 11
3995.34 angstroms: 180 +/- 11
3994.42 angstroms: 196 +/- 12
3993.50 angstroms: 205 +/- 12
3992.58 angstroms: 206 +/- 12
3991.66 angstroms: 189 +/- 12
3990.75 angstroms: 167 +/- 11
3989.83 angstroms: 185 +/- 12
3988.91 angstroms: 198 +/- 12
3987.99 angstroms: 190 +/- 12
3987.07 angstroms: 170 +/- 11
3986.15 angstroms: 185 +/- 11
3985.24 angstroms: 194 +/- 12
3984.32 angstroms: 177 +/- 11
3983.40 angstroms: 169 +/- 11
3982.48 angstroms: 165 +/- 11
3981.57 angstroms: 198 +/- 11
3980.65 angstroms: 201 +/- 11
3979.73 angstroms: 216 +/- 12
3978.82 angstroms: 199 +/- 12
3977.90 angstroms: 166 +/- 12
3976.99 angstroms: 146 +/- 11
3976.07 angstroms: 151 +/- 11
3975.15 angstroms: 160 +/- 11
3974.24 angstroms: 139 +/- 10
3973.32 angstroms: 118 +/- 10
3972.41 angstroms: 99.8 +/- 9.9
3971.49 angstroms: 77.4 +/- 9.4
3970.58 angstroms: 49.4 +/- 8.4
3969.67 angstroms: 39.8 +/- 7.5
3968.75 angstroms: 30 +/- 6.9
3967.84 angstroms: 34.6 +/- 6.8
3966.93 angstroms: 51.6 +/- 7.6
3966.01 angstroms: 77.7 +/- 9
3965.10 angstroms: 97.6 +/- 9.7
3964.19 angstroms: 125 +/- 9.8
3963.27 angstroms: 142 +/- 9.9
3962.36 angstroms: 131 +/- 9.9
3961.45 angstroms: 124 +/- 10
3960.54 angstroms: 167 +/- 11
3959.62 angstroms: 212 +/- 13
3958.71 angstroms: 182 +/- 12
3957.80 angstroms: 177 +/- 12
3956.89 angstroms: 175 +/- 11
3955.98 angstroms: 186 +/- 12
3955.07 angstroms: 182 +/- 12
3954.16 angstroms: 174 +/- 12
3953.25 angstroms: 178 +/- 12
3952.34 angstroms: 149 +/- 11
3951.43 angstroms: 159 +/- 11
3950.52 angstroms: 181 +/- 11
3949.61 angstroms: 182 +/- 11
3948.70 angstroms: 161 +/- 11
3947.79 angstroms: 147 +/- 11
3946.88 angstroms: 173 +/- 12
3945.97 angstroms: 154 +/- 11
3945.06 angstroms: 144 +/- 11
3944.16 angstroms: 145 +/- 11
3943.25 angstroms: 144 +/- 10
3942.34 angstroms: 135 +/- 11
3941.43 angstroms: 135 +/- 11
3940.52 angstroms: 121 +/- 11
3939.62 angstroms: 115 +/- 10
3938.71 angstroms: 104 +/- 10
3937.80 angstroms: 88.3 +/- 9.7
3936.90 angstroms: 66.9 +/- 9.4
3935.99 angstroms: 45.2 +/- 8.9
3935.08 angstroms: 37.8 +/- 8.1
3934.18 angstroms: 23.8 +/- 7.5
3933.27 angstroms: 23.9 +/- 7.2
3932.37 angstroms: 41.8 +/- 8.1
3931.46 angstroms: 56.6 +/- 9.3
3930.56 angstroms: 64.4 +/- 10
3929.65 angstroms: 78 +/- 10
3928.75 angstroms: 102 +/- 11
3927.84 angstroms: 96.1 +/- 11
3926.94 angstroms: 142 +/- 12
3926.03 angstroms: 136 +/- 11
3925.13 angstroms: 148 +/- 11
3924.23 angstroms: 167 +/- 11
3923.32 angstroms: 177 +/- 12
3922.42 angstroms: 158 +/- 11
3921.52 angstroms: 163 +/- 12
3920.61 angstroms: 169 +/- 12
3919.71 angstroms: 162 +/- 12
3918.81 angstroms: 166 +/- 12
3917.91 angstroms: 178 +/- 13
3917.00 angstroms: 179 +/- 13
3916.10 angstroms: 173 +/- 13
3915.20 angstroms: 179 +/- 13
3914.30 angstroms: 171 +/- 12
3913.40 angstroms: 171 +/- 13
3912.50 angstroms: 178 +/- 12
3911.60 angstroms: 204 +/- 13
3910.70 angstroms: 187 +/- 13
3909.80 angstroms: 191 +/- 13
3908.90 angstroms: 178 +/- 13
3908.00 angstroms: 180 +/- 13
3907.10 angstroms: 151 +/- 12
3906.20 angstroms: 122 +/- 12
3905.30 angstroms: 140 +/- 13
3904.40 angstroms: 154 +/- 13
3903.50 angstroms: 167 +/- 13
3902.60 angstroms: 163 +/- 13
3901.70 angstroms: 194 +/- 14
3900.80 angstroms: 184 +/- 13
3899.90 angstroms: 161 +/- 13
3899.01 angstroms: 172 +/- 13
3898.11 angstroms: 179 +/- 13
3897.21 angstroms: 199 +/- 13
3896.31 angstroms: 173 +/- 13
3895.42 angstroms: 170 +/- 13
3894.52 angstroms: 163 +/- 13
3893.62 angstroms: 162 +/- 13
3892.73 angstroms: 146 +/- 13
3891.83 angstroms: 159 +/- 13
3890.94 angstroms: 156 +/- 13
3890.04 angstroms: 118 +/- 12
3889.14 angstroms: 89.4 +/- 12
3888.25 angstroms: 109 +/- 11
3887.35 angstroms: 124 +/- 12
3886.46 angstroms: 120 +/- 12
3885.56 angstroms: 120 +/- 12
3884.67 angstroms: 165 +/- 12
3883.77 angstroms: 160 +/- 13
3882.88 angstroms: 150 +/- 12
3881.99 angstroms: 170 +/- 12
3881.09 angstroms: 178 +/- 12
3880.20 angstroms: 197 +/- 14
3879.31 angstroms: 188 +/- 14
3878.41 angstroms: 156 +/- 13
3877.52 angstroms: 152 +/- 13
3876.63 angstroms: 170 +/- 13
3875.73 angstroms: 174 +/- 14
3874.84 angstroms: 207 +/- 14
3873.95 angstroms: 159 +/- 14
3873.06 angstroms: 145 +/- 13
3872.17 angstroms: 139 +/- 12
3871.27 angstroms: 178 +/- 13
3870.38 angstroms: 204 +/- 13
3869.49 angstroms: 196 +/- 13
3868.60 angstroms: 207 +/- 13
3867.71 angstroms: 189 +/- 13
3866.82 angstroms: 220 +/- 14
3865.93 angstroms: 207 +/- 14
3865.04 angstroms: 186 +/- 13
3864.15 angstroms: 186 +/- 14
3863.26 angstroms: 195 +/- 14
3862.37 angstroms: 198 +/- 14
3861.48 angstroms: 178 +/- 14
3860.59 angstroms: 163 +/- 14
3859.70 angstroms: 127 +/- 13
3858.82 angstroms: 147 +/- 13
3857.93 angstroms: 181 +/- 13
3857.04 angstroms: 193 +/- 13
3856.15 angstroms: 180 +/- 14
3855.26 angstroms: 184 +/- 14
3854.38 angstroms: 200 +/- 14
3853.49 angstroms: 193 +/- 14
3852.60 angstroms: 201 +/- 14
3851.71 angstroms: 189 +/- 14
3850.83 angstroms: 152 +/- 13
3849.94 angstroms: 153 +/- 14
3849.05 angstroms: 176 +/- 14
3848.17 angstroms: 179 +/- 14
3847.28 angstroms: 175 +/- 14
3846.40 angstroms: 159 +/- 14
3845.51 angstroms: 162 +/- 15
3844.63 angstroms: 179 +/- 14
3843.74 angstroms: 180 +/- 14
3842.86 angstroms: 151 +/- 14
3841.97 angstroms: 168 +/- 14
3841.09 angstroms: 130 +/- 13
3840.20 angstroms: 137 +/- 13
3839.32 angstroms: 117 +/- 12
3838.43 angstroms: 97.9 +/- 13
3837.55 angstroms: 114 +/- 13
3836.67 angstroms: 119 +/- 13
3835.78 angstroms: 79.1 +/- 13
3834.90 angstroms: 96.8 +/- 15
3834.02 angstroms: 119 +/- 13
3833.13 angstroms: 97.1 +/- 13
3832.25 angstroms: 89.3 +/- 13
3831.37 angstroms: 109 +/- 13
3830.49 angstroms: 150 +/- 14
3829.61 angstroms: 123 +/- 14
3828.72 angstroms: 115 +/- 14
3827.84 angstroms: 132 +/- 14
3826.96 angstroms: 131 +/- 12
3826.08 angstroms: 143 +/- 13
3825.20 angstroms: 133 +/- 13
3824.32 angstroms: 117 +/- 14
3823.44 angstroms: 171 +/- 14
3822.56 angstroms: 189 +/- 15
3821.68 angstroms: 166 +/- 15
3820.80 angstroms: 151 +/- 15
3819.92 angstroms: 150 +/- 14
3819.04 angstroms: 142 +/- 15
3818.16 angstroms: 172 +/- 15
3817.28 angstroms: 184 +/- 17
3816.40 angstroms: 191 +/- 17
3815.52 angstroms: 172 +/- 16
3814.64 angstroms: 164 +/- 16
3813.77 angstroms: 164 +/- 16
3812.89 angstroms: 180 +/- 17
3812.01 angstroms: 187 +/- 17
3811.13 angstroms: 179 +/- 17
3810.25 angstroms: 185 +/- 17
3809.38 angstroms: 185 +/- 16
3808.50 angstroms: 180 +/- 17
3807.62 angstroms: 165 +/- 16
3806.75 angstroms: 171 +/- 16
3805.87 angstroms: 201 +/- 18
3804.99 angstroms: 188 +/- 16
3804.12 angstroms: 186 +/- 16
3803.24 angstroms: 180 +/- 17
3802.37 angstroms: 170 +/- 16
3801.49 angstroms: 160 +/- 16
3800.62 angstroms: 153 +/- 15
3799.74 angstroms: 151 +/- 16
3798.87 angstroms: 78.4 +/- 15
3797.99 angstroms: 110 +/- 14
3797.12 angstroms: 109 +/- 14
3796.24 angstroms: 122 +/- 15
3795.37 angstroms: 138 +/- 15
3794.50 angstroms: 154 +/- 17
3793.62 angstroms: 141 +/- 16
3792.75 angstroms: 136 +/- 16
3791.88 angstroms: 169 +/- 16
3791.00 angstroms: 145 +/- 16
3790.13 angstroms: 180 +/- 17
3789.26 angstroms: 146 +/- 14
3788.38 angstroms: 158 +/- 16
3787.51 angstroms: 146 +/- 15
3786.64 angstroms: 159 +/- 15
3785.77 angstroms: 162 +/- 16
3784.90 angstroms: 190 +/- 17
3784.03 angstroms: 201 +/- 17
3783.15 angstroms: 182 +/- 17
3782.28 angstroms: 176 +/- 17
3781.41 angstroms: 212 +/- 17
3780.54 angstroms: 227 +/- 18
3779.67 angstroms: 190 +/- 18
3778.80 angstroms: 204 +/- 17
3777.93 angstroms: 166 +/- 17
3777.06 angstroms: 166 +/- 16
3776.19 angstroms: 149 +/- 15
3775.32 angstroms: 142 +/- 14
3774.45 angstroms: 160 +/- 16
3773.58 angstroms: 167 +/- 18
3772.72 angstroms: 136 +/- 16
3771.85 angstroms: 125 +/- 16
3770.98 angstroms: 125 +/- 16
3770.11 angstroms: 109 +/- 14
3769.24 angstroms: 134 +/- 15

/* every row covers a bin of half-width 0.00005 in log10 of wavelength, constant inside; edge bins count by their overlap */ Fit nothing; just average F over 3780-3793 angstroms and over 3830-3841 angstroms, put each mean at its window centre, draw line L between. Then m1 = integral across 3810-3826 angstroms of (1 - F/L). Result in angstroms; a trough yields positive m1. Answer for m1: -3.9 angstroms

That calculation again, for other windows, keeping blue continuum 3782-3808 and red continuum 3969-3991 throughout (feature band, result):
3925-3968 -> 8.84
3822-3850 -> 3.54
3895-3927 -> -2.71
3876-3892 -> 0.76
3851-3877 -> -4.25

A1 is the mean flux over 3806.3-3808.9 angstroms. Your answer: 172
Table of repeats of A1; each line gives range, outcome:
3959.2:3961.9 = 167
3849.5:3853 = 173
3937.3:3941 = 107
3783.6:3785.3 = 196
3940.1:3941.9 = 128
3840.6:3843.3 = 149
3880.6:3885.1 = 165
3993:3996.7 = 190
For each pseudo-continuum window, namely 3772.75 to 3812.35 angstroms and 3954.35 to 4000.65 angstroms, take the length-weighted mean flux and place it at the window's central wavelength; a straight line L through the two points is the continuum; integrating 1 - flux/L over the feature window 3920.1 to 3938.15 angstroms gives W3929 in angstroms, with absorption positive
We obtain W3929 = 6.7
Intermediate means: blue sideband 165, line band 99.5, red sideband 156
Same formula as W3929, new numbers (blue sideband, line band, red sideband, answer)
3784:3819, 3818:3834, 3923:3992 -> 2.2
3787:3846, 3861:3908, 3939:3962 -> -3.8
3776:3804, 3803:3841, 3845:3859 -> 4.4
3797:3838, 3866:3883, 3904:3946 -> -4.7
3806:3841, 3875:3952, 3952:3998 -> 2.7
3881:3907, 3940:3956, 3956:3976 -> -4.0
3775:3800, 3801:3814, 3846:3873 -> -1.1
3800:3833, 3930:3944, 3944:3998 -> 6.7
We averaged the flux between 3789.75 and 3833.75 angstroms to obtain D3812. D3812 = 153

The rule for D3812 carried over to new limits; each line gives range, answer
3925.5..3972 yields 117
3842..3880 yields 178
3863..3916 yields 168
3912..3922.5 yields 171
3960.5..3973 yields 86.8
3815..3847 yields 140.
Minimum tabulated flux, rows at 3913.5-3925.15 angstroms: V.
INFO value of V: 148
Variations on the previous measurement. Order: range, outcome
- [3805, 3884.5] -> 79.1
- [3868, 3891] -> 89.4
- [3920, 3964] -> 23.8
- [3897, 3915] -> 122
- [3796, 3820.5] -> 78.4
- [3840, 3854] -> 130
